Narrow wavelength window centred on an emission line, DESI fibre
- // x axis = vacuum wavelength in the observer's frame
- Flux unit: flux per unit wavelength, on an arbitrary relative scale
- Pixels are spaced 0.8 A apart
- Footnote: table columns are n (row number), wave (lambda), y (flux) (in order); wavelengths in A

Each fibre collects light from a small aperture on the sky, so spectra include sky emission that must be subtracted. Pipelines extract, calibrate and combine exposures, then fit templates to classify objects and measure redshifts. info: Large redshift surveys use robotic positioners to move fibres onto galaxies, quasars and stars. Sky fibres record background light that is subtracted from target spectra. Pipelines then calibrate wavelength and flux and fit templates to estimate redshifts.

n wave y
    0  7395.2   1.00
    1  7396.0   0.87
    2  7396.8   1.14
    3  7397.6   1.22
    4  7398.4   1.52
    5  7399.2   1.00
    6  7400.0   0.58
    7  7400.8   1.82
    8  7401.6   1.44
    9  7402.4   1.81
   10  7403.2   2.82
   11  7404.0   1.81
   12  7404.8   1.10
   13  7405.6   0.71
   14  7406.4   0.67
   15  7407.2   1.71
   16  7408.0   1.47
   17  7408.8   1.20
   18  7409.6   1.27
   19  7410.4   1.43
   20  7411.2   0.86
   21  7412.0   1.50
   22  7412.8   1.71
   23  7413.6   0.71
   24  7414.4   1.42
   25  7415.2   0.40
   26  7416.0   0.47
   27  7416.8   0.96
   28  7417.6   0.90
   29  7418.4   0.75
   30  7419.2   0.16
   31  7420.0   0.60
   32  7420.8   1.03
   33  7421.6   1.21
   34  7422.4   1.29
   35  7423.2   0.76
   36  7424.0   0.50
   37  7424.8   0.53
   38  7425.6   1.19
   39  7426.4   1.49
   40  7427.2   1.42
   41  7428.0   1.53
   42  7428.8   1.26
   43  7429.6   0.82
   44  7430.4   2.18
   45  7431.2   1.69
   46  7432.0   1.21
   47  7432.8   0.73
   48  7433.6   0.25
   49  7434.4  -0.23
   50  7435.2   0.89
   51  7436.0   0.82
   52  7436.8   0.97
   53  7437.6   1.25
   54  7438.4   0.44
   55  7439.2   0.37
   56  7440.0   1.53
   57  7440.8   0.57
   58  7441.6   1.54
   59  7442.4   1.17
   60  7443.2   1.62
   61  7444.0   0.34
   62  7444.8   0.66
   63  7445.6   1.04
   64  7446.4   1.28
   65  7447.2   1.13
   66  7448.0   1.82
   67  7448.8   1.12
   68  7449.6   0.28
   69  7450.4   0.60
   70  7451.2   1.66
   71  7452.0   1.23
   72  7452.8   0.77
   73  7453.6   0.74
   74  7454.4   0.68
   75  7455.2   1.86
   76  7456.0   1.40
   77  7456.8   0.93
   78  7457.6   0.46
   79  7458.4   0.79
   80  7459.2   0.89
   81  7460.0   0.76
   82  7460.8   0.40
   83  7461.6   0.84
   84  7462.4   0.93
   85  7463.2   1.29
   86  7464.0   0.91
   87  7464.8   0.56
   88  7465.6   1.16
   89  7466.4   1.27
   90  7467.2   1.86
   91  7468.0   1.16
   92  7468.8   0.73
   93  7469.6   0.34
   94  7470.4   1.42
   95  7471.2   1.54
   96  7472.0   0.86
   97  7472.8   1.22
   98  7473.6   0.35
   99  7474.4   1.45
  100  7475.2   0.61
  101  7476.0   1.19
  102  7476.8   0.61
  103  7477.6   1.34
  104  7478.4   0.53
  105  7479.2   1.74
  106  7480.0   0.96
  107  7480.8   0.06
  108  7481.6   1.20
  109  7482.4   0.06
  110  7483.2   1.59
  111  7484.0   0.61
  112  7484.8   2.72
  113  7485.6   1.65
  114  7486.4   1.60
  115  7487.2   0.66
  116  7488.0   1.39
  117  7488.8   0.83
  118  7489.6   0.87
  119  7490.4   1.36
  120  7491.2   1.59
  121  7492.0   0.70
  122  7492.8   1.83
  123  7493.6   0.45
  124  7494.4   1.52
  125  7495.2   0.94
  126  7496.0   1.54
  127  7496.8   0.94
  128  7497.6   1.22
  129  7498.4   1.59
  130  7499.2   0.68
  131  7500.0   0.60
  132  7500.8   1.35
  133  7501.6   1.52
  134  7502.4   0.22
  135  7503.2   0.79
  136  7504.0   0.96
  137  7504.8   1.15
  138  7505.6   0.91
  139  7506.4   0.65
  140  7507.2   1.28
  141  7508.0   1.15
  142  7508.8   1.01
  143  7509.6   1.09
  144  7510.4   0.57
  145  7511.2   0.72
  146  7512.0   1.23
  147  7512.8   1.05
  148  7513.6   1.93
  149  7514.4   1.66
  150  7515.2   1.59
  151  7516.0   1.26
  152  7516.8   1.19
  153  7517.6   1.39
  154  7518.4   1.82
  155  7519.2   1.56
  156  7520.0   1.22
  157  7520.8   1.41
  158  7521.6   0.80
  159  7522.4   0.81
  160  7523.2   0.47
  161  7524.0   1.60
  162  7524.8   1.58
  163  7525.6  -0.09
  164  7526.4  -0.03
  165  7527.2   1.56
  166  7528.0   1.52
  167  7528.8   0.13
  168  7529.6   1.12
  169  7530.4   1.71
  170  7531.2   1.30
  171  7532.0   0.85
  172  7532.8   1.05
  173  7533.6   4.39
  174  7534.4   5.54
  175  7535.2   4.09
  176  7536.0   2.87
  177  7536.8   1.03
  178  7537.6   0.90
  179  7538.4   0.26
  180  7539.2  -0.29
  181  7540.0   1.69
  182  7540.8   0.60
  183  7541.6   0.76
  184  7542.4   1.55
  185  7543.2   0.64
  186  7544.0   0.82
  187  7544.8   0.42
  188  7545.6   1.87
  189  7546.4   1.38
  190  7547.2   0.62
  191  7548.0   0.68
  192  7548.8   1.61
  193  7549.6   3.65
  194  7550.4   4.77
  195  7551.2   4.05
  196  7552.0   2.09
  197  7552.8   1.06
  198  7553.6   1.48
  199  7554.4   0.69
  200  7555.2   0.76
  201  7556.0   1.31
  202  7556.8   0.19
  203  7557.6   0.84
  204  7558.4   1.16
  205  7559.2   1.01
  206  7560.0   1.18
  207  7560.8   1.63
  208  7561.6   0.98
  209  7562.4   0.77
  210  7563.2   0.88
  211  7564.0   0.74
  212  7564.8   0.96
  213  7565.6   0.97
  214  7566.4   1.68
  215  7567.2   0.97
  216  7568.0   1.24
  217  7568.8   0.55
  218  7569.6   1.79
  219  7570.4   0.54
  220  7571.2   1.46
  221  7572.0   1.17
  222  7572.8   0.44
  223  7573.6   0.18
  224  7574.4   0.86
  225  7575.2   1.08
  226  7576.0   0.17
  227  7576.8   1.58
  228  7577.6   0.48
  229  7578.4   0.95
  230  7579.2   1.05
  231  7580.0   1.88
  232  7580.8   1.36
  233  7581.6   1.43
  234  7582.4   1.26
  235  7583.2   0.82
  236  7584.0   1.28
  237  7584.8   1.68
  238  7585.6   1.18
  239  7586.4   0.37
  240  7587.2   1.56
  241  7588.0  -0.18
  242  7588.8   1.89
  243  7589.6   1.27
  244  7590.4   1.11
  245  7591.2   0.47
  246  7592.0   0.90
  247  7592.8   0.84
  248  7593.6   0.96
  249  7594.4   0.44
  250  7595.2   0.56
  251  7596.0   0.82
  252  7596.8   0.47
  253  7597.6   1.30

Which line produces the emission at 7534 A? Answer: [S II]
